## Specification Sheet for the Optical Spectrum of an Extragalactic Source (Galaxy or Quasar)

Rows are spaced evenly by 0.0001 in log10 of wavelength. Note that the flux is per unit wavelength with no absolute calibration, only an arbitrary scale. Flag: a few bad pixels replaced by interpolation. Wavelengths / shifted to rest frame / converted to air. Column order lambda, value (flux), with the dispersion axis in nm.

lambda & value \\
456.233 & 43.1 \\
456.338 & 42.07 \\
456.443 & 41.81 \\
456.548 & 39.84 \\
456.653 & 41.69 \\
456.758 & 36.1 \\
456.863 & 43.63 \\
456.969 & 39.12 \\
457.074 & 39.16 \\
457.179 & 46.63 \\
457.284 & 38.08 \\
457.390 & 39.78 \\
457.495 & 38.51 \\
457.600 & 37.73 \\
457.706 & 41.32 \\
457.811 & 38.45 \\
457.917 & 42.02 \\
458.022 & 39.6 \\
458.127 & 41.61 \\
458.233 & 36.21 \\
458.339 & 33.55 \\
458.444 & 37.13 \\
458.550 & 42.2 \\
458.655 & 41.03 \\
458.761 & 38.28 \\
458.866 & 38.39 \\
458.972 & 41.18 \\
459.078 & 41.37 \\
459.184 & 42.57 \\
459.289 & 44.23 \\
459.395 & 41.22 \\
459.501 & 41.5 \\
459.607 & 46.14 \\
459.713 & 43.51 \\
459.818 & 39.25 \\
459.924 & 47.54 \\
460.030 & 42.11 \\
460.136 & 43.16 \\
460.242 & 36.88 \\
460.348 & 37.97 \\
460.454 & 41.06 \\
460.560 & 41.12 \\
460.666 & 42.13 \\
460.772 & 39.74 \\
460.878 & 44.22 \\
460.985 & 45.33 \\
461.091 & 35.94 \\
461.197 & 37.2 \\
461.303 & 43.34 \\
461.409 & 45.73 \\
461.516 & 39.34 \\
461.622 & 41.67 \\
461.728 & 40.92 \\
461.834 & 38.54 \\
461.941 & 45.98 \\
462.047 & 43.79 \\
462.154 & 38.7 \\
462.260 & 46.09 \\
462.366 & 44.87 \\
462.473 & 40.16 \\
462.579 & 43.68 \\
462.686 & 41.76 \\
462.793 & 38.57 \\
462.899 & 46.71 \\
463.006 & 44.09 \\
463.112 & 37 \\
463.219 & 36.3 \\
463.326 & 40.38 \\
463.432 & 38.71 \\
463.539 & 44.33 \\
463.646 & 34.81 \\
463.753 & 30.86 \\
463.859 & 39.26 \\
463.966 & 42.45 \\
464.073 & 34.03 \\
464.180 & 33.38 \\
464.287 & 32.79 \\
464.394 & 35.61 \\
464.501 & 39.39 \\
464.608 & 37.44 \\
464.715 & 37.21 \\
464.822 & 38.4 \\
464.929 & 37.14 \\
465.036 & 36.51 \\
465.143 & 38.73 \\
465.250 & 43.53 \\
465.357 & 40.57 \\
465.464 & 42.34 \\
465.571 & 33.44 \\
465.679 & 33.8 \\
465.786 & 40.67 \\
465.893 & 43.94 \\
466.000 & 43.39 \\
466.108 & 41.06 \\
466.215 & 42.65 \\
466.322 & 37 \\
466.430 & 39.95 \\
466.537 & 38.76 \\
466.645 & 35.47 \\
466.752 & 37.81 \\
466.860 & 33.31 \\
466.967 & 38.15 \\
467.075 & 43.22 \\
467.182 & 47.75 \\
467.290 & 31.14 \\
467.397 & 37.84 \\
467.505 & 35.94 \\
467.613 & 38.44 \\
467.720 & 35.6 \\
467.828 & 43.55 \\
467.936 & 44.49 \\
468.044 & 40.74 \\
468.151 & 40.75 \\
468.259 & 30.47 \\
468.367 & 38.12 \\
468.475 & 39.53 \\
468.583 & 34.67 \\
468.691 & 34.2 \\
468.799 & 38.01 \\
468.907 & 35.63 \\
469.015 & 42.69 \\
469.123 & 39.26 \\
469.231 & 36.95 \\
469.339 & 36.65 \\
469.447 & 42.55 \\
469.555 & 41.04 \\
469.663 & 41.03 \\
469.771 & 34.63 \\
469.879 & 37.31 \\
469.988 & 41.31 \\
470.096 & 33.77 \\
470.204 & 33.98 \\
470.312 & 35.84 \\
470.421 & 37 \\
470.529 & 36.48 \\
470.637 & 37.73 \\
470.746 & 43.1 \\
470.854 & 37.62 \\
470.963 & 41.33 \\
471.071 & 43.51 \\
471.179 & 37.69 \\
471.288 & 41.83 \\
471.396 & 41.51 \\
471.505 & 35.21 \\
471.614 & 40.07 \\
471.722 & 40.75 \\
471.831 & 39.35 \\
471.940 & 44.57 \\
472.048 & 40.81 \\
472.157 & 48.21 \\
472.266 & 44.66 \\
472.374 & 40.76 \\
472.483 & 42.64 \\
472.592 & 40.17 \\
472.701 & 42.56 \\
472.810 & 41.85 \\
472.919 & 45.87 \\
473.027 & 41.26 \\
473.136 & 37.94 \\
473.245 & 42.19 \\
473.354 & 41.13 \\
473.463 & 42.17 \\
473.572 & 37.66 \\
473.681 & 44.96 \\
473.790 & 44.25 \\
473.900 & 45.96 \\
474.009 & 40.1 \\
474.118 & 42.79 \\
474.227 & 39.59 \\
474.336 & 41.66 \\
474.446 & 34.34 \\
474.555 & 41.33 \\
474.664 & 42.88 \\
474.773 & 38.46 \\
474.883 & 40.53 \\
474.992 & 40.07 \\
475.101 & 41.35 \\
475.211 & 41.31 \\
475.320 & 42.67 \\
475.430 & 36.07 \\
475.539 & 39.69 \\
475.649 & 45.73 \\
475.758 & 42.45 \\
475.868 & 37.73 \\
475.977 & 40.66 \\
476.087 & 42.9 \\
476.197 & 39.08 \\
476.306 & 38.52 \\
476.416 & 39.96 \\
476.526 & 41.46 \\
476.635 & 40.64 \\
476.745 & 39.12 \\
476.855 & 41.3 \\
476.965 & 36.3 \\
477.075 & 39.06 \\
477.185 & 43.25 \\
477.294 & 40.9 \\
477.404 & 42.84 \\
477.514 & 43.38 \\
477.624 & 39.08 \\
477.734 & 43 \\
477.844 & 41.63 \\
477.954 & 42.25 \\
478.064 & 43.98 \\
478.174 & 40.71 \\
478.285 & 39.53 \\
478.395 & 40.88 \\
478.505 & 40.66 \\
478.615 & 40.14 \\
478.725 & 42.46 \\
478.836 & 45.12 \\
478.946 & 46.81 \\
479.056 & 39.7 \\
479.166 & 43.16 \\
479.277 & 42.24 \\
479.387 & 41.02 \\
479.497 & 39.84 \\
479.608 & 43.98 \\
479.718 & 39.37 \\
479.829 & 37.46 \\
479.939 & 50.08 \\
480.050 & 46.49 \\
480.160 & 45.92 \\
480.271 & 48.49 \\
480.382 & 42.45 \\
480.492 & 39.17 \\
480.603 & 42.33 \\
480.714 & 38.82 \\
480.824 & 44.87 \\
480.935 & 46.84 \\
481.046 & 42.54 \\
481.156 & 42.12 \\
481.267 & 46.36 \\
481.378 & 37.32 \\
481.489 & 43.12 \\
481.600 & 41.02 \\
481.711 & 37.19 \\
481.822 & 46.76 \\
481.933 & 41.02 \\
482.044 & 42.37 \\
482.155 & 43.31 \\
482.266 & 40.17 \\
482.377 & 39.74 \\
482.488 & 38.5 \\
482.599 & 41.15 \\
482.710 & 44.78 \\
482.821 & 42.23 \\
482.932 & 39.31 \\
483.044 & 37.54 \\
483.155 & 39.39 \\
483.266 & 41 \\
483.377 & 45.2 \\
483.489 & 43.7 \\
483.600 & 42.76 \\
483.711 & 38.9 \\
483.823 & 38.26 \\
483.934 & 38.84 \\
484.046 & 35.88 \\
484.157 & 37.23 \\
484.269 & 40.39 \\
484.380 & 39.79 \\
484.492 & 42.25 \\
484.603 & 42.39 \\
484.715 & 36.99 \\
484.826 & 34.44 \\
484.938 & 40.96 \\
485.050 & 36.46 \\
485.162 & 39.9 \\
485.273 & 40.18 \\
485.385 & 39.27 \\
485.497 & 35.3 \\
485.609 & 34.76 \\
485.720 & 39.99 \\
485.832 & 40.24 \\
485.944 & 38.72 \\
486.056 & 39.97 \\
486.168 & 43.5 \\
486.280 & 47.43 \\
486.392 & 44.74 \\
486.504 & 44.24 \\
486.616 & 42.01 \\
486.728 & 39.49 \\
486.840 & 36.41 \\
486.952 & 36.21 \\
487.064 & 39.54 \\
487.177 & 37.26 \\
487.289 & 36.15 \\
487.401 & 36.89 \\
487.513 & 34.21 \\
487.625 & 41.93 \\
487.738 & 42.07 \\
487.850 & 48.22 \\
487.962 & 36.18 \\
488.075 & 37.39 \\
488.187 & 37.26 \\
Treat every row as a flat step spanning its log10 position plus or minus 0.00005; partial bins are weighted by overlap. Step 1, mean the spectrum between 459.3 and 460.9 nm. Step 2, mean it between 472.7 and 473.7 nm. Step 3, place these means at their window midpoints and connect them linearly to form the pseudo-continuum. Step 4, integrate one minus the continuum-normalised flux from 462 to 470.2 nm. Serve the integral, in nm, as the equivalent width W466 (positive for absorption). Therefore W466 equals 0.57 nm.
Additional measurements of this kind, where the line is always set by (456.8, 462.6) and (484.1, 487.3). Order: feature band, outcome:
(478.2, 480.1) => -0.11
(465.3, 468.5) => 0.13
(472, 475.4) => -0.12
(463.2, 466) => 0.19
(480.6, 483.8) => -0.15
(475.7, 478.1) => -0.05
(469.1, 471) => 0.11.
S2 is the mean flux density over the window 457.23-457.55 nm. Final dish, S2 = 38.9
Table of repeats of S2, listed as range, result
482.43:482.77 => 41.5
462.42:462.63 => 42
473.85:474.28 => 42.1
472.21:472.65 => 42.1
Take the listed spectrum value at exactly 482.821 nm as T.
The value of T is 42.23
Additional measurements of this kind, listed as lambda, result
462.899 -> 46.71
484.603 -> 42.39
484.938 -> 40.96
